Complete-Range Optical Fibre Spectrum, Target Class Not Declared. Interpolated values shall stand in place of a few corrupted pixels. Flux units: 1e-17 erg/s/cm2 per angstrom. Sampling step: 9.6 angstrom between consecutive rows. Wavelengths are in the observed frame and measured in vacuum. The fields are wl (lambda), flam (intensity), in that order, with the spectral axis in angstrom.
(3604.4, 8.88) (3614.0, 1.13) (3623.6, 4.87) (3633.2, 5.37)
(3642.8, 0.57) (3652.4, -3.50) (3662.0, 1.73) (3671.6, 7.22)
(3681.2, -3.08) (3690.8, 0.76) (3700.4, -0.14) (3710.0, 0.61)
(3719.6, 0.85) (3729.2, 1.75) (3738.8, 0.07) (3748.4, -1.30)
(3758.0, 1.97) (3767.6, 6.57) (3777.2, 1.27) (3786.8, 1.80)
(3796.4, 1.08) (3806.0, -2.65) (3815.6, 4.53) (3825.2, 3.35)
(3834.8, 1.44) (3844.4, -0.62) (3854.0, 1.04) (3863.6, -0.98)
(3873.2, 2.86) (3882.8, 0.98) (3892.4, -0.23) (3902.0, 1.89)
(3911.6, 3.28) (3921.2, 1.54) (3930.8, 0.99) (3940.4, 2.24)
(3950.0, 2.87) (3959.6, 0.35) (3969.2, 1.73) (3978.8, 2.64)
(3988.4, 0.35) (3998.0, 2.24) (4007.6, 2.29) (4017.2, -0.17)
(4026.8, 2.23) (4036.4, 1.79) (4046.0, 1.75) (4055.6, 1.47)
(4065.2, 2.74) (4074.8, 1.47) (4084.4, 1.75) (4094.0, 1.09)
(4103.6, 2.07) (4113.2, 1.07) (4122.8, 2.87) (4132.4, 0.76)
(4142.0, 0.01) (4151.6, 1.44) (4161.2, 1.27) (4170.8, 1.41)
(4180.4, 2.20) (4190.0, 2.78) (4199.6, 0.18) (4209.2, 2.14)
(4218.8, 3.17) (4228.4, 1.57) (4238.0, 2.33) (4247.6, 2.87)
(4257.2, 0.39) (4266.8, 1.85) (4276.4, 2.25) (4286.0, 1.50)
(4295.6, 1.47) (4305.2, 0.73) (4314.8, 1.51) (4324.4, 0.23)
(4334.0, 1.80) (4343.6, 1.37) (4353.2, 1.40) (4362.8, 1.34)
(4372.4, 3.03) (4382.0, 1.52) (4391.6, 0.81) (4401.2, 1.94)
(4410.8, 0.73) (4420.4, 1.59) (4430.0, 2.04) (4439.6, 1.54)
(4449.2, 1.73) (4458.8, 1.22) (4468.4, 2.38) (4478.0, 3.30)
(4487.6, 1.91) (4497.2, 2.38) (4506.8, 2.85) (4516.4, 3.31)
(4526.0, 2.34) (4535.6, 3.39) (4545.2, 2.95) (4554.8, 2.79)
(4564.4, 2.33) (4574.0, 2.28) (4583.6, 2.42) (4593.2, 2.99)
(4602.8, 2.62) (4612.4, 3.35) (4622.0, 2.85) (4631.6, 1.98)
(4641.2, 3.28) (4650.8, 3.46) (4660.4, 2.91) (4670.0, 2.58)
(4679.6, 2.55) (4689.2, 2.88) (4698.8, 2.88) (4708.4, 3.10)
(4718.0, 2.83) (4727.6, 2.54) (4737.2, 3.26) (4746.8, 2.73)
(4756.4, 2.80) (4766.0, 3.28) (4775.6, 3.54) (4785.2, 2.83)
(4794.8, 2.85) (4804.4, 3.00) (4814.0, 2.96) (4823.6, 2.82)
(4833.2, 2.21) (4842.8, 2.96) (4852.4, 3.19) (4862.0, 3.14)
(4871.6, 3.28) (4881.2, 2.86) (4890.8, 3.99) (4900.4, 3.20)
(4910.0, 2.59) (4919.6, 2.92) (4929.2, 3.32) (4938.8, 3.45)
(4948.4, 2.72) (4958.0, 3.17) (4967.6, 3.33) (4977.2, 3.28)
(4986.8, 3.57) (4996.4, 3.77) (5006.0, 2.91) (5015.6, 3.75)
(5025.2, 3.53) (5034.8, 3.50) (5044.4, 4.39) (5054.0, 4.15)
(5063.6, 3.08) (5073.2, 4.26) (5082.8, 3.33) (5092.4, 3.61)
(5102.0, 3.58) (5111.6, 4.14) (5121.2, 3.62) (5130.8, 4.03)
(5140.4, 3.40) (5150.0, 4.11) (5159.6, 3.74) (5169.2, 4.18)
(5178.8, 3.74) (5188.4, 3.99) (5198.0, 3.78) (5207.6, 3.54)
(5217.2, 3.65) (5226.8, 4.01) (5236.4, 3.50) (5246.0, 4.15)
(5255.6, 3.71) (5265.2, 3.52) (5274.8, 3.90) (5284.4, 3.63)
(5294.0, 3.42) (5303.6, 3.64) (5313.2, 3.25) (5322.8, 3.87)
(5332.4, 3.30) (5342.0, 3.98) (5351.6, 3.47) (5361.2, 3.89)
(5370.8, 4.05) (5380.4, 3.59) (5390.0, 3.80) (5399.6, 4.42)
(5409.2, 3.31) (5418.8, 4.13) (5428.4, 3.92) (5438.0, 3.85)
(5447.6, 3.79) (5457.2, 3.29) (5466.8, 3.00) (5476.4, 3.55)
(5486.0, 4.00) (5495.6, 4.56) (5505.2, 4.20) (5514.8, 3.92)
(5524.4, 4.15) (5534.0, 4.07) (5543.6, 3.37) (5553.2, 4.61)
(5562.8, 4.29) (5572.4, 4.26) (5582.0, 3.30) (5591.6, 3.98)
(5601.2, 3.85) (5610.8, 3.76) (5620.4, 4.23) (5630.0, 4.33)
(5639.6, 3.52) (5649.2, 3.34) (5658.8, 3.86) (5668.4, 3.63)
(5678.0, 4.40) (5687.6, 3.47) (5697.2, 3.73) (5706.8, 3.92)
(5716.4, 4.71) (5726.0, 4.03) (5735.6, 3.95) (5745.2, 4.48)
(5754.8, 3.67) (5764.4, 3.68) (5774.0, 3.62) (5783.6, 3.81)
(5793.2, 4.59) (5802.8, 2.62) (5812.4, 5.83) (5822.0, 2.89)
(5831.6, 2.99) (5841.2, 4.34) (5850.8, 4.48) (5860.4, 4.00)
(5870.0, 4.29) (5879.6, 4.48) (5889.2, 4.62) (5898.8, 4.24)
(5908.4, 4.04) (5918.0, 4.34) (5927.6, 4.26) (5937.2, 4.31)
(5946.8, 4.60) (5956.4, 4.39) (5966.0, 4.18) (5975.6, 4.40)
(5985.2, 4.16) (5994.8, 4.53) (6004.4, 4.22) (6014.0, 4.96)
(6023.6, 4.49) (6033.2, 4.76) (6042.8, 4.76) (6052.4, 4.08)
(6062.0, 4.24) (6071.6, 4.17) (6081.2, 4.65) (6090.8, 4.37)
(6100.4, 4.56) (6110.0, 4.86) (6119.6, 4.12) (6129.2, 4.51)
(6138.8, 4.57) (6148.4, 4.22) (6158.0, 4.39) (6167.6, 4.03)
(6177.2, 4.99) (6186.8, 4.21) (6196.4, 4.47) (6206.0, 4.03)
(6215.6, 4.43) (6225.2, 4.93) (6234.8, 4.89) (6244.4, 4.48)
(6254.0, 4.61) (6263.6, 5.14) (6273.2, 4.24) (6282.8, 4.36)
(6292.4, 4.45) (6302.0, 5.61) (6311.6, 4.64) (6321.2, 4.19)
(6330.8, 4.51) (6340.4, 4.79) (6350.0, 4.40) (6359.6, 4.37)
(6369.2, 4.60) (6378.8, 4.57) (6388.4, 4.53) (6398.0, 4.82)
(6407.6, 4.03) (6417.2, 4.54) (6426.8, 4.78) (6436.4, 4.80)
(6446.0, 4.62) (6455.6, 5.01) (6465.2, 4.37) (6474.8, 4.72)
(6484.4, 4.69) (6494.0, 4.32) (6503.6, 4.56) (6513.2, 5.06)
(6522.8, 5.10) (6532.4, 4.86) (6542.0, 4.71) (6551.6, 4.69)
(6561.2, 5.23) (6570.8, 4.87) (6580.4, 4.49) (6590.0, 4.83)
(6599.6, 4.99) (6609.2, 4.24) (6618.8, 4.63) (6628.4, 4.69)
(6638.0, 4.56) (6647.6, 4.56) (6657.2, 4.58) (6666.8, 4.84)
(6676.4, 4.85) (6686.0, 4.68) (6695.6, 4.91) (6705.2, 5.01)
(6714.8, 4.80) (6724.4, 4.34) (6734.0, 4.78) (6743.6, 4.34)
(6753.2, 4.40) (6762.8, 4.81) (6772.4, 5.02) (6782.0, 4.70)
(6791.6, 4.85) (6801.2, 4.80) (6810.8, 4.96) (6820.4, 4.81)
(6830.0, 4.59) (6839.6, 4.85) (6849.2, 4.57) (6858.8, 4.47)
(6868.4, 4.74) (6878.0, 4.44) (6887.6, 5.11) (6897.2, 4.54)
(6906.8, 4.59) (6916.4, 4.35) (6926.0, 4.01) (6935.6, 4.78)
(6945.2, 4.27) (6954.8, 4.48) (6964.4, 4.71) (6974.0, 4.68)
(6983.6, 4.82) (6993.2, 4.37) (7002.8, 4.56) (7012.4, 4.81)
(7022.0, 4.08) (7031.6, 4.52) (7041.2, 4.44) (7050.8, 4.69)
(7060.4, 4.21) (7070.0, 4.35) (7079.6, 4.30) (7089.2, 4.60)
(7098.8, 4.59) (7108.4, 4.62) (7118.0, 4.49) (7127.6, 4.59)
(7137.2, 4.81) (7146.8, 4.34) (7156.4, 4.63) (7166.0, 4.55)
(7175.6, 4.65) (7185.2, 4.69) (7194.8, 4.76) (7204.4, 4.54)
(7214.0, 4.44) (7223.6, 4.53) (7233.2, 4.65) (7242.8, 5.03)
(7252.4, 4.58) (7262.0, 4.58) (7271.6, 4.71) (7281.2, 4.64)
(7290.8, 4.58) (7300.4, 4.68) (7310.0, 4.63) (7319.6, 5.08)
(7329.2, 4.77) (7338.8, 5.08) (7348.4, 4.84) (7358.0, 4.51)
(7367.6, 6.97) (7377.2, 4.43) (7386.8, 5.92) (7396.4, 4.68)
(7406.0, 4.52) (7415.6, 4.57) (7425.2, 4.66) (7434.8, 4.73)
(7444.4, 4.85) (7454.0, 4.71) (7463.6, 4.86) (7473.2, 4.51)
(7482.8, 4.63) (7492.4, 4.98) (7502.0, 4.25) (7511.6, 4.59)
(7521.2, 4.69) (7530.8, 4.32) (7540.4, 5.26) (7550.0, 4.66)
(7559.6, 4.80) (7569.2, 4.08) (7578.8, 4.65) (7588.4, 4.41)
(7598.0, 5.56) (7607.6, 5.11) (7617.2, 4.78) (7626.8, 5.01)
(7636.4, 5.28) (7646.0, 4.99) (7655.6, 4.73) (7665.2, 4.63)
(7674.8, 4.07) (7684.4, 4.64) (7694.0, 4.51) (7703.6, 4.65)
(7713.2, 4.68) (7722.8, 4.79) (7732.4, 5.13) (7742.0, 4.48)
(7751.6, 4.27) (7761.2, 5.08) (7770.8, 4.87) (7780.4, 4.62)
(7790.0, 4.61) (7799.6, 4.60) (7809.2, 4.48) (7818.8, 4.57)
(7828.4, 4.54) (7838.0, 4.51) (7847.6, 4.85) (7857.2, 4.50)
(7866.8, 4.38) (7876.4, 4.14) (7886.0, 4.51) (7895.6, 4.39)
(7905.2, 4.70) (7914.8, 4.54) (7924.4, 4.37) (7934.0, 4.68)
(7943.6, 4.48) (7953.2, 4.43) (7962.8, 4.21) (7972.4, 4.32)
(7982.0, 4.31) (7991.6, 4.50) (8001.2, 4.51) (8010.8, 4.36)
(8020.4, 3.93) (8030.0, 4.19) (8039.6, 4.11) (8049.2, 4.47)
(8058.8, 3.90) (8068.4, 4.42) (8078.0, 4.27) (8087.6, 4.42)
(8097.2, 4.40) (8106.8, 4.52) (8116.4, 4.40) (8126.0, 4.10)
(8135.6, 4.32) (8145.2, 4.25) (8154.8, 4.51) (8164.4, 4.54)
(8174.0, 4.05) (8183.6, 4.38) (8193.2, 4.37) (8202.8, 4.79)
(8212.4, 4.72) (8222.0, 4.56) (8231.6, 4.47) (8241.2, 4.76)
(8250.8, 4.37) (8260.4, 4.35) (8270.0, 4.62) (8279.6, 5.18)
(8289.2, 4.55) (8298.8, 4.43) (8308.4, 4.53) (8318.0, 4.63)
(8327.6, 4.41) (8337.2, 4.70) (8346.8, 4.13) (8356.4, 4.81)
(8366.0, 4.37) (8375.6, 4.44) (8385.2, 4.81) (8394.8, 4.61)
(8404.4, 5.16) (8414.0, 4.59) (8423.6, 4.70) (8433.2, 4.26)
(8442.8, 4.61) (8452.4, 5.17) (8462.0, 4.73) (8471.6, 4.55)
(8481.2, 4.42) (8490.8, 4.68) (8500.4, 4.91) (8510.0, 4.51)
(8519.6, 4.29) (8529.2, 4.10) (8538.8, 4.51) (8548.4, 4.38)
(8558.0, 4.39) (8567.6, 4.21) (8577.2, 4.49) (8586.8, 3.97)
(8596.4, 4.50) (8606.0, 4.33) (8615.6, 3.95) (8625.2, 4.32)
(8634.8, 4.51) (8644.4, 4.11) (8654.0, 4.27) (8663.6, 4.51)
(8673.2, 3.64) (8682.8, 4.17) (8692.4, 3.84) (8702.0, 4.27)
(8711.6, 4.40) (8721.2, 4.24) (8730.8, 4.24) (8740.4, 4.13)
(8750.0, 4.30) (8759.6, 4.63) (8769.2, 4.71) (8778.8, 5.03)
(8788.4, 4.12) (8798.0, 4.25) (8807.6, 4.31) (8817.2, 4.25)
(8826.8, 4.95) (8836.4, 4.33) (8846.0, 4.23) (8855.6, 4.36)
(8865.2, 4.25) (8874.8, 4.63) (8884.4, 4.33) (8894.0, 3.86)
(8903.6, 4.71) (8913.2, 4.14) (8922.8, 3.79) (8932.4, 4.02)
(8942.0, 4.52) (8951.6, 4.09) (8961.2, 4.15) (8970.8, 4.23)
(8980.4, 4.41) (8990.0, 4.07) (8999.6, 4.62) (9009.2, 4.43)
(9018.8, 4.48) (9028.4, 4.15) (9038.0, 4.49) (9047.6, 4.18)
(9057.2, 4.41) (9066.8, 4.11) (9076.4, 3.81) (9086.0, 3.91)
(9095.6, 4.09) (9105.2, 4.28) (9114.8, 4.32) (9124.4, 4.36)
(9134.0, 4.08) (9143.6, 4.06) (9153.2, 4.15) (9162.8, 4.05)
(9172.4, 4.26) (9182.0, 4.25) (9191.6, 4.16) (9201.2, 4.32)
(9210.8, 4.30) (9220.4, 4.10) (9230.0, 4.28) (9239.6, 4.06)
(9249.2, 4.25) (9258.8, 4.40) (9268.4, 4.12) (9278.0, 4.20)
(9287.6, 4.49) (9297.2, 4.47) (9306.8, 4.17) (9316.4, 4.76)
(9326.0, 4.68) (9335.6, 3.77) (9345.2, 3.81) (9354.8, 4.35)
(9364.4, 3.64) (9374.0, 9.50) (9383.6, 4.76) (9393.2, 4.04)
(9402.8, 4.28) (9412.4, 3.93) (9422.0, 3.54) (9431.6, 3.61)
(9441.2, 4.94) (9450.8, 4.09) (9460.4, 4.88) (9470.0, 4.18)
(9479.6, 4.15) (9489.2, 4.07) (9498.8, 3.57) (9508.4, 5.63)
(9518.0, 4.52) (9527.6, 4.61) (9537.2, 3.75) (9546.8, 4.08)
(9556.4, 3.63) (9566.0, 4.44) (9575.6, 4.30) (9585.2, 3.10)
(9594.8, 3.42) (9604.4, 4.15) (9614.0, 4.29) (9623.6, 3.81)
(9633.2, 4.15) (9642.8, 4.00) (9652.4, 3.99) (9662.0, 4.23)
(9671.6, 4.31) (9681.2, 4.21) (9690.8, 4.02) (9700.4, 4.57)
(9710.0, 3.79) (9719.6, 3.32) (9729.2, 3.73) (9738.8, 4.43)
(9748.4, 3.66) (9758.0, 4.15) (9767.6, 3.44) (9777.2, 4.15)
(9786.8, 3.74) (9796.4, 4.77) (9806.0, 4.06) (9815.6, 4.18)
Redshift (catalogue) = 0.12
